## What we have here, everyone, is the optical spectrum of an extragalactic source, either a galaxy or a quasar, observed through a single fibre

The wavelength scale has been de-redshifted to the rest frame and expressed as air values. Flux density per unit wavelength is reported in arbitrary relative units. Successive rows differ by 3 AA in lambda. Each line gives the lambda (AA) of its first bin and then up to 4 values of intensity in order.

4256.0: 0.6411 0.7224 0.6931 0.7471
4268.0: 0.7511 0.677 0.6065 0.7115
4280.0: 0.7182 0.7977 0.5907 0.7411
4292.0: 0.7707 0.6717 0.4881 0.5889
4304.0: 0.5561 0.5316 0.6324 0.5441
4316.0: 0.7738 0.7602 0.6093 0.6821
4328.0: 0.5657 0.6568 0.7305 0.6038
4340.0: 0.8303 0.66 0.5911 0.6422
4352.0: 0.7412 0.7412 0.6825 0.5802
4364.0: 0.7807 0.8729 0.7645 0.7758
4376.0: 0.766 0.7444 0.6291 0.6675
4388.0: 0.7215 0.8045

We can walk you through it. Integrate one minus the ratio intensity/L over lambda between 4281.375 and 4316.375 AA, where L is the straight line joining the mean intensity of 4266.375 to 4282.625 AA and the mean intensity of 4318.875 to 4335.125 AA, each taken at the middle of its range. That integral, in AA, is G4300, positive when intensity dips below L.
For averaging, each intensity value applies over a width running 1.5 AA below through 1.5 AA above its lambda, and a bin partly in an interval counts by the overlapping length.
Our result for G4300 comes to 2.3 AA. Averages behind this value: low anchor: 0.701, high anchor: 0.658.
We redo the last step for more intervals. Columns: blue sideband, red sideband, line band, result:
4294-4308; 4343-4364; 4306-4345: -2.9 AA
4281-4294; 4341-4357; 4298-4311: 2.7 AA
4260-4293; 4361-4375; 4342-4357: 1.7 AA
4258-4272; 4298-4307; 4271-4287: -0.8 AA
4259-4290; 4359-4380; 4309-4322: 1.0 AA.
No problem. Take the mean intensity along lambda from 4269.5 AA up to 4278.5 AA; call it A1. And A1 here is 0.665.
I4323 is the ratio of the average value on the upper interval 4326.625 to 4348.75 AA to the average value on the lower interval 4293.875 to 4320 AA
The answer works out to 1.08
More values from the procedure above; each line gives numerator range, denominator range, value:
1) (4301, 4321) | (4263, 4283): 0.89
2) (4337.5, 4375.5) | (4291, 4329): 1.15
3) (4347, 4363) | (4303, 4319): 1.09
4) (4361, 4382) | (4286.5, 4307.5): 1.22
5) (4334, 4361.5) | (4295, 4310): 1.21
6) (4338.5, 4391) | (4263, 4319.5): 1.08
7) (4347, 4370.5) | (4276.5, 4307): 1.10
